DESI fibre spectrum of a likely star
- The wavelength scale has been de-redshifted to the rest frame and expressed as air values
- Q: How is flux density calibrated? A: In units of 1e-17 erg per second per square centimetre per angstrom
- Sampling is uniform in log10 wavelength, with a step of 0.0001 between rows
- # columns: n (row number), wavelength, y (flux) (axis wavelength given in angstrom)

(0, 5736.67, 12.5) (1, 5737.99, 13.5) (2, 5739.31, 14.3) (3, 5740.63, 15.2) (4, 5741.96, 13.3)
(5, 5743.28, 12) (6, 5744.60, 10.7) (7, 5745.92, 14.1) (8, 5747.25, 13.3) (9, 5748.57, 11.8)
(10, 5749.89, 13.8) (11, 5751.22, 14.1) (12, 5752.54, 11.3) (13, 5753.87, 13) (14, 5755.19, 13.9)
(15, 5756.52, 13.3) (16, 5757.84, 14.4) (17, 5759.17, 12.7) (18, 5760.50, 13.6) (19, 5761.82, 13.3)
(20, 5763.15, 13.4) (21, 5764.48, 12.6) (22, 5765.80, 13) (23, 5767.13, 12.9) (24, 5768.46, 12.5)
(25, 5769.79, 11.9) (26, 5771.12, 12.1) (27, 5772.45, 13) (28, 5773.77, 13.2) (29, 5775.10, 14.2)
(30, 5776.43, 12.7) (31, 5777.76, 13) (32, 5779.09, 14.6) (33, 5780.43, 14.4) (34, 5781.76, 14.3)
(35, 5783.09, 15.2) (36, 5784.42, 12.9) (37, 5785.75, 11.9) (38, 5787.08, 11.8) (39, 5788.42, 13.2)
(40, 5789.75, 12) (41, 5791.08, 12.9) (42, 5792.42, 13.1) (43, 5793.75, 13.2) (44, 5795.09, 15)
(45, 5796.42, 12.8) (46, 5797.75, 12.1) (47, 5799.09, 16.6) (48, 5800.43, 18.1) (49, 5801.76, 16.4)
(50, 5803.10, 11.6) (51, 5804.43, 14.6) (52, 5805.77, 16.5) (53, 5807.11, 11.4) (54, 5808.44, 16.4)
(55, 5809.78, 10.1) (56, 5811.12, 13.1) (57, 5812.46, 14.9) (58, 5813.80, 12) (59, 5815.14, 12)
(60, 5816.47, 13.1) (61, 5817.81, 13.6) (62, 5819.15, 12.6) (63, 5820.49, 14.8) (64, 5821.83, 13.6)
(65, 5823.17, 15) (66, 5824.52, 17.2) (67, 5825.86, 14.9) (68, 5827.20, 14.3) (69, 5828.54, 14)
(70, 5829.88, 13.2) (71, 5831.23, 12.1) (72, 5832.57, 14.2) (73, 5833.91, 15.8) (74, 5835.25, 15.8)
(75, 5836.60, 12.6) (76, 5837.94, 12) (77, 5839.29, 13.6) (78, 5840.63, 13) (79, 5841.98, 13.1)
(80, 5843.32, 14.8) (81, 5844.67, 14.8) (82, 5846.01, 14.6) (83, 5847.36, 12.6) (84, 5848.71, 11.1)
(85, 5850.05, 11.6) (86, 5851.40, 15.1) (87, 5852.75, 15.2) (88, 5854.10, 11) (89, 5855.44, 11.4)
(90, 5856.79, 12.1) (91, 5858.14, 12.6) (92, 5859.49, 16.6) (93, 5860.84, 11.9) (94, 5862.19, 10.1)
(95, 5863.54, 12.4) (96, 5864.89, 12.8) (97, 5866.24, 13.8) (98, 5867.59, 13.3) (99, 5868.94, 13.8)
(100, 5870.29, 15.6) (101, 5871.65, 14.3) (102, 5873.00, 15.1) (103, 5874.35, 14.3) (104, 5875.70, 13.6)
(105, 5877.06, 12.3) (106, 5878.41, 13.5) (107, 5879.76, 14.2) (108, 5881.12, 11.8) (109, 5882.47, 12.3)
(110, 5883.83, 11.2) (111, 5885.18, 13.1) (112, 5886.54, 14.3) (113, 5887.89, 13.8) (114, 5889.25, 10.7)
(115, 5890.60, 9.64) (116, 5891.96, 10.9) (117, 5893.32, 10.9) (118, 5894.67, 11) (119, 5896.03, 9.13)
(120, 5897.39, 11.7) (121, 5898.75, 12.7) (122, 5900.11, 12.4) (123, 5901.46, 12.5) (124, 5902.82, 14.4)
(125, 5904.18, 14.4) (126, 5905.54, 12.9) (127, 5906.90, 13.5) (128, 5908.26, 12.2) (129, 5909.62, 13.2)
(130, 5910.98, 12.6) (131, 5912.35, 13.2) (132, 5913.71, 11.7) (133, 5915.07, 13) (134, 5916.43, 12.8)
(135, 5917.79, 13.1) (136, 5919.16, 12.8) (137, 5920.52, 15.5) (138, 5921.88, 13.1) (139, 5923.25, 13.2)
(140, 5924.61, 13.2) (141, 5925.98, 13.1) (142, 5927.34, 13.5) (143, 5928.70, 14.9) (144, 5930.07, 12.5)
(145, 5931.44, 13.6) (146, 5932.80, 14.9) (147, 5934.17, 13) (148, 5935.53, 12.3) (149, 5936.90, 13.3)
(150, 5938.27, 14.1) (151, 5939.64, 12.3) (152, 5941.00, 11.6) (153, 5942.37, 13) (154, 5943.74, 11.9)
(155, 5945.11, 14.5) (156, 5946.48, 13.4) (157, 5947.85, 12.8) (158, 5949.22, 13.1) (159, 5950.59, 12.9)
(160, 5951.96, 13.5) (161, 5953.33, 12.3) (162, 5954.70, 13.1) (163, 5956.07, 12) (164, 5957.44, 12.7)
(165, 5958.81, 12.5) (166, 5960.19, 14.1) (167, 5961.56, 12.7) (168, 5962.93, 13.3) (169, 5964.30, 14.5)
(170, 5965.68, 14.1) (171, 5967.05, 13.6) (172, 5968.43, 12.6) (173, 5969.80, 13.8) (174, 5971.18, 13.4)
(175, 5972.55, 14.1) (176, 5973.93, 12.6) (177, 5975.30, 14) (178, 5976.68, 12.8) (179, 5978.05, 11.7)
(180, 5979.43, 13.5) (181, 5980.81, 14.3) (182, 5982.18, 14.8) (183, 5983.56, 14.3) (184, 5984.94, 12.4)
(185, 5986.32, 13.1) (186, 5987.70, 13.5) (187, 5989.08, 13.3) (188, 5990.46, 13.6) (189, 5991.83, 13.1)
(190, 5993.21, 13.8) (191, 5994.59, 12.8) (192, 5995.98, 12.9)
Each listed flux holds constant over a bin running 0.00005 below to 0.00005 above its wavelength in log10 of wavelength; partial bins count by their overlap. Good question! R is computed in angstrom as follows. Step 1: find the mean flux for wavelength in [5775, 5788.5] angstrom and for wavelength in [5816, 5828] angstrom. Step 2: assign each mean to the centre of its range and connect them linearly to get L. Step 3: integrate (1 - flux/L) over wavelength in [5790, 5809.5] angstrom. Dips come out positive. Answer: -0.49 angstrom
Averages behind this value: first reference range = 13.4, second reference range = 14.4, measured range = 14.2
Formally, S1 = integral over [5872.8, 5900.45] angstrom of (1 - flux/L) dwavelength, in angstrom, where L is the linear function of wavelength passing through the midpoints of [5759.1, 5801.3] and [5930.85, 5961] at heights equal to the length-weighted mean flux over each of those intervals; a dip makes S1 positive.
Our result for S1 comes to 1.9 angstrom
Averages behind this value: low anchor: 13.4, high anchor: 13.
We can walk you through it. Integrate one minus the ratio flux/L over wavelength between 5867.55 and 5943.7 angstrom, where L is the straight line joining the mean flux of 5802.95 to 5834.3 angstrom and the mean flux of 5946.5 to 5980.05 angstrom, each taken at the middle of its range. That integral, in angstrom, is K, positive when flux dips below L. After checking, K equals 2.8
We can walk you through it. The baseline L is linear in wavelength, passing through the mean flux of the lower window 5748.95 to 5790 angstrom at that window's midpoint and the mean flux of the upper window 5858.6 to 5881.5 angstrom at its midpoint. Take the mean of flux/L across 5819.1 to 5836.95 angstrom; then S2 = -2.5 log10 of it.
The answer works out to -0.08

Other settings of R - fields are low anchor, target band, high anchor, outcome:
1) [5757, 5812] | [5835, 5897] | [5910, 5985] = 2.27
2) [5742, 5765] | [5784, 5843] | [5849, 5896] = -3.76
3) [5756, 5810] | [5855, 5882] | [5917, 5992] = 0.24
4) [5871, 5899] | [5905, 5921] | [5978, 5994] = -0.38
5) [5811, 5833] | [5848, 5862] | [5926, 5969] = 0.90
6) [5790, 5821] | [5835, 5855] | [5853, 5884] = 0.04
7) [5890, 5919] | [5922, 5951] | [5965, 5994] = -0.94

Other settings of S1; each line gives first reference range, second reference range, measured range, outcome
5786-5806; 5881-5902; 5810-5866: -2.02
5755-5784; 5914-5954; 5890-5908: 1.65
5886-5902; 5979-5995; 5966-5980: 0.03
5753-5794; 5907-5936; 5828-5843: -0.48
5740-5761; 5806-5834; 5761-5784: 0.04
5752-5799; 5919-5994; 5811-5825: -0.62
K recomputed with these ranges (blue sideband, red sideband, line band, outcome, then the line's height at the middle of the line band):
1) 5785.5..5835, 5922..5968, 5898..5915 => 0.5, 13.4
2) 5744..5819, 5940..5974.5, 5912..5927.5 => 0.0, 13.2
